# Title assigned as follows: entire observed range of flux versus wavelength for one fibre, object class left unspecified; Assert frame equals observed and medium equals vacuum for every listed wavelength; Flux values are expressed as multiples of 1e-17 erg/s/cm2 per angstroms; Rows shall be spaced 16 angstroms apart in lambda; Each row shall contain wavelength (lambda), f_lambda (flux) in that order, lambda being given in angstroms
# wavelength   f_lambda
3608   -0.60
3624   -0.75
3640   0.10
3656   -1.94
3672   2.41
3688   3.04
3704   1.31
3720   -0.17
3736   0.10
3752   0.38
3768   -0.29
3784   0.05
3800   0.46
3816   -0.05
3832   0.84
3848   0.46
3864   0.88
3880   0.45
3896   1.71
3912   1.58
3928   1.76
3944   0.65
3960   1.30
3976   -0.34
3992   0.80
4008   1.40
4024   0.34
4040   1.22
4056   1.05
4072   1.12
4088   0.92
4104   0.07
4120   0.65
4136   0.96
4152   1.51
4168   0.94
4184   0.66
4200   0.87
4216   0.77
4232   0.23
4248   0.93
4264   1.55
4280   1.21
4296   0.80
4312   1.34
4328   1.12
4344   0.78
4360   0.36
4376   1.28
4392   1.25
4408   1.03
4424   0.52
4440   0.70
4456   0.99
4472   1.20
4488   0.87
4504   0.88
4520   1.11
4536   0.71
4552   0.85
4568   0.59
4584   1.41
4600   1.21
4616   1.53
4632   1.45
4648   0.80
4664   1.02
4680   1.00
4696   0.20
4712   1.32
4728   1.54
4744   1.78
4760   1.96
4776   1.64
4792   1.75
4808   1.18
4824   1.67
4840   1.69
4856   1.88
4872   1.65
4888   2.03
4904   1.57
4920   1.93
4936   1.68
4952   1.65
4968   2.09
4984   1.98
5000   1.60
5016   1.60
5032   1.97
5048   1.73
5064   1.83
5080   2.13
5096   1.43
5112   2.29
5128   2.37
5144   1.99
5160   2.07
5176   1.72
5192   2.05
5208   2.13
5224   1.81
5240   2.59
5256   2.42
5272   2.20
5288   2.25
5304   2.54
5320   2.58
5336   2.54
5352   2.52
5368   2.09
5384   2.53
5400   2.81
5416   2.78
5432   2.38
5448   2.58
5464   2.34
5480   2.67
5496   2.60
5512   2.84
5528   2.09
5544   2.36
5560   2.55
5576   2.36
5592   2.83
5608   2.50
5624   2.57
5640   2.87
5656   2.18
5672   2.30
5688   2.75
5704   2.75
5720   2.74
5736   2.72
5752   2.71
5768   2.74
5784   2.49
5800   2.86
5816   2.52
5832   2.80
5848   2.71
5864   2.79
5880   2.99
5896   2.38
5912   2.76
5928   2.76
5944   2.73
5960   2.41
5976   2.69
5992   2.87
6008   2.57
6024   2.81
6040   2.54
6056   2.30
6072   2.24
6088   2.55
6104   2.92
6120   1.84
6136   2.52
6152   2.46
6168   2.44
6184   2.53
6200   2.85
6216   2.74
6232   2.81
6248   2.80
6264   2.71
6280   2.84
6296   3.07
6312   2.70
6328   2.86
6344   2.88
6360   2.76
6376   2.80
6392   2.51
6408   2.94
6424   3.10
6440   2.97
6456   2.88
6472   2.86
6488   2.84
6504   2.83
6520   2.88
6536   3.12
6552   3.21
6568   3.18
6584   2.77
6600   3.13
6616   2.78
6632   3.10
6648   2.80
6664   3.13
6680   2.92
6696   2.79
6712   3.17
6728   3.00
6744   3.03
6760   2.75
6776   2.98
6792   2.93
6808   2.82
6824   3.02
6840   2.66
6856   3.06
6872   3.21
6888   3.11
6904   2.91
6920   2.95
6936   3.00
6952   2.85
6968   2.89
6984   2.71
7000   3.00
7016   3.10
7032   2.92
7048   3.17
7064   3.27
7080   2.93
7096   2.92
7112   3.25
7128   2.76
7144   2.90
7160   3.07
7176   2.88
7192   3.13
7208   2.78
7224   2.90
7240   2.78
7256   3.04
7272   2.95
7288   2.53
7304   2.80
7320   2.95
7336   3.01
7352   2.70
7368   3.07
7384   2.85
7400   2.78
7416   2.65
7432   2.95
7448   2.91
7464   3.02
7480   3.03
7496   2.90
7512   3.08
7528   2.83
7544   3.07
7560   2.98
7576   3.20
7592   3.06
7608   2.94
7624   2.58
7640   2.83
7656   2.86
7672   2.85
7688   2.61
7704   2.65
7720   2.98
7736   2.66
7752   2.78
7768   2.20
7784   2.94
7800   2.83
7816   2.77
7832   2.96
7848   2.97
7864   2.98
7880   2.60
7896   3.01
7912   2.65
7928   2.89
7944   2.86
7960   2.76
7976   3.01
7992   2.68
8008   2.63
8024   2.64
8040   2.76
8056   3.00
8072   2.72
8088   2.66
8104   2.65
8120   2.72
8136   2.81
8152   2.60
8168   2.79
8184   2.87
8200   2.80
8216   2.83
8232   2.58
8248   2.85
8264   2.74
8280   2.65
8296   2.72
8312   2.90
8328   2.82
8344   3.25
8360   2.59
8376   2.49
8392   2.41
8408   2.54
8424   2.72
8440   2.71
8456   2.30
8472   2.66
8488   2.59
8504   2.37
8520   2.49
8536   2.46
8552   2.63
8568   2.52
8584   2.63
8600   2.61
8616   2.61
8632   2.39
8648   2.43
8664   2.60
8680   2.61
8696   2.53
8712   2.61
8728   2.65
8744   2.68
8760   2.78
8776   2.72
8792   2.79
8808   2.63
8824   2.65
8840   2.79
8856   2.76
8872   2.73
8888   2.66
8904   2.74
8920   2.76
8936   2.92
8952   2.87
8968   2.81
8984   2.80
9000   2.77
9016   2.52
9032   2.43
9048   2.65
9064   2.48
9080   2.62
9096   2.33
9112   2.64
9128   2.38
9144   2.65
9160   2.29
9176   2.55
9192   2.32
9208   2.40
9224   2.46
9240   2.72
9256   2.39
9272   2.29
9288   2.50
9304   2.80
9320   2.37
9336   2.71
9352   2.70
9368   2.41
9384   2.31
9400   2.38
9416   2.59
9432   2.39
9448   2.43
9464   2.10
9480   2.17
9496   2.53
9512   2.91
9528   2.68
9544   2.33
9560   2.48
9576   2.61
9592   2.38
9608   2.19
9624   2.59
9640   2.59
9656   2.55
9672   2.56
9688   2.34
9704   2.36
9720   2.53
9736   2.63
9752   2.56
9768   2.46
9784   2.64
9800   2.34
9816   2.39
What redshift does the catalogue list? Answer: 0.18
